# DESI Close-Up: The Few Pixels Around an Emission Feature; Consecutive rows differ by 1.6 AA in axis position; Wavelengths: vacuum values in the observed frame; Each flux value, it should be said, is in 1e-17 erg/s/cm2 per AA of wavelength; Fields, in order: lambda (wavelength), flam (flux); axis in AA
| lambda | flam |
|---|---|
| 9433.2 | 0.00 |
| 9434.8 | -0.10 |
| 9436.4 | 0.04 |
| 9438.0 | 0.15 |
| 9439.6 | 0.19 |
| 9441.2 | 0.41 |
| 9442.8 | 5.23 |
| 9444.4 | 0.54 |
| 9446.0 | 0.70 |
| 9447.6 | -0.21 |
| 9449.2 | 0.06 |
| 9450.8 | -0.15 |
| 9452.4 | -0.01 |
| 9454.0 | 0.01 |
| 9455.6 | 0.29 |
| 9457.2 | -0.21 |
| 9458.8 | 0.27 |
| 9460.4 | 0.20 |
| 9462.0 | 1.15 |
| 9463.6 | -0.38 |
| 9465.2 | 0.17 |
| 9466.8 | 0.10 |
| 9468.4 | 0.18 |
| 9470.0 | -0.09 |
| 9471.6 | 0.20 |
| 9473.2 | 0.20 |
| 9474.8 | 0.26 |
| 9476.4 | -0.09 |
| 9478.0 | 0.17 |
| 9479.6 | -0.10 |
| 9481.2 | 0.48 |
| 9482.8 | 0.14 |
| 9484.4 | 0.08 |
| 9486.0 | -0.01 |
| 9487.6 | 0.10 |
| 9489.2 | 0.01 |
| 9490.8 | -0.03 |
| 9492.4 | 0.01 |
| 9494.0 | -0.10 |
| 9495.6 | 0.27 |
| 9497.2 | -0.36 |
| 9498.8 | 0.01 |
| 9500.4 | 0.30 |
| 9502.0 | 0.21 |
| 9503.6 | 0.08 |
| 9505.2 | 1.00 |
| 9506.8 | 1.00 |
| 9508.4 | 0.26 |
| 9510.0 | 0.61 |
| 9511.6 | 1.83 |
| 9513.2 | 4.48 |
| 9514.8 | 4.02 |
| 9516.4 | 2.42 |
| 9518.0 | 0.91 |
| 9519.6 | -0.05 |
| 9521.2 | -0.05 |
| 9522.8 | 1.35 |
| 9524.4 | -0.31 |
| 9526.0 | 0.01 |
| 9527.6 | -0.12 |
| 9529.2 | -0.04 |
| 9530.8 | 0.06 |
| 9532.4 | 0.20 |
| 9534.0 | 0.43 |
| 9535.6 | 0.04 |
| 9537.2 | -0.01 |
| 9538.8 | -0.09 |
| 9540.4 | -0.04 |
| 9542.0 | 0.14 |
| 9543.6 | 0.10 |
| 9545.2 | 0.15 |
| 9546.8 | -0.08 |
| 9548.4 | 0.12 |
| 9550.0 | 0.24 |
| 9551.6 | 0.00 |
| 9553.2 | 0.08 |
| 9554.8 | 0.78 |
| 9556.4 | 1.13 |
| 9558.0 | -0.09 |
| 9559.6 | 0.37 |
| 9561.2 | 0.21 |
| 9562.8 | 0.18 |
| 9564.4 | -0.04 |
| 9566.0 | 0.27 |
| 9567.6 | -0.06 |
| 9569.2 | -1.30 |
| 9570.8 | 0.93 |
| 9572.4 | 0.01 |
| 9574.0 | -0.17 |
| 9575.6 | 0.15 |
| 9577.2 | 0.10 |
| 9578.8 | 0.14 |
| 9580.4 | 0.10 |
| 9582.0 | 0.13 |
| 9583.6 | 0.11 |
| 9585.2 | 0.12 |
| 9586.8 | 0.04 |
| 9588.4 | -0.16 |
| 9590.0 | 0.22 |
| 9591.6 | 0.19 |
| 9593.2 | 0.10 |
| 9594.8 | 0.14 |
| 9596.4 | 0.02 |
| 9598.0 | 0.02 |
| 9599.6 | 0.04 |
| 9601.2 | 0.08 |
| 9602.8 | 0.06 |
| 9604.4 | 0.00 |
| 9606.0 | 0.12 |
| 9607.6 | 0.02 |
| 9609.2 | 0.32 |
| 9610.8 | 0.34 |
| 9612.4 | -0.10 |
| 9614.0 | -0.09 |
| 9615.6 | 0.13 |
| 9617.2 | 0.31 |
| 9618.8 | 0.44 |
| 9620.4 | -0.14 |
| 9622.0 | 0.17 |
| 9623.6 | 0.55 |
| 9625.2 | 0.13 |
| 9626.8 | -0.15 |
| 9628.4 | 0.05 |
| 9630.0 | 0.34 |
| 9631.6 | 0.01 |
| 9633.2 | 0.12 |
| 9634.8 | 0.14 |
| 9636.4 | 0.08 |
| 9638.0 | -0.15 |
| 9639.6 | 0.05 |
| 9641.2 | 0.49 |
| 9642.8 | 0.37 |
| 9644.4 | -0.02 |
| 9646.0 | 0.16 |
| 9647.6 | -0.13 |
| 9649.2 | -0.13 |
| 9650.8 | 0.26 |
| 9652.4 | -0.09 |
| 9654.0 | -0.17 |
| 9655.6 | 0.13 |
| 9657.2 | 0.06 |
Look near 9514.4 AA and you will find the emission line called [O III]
